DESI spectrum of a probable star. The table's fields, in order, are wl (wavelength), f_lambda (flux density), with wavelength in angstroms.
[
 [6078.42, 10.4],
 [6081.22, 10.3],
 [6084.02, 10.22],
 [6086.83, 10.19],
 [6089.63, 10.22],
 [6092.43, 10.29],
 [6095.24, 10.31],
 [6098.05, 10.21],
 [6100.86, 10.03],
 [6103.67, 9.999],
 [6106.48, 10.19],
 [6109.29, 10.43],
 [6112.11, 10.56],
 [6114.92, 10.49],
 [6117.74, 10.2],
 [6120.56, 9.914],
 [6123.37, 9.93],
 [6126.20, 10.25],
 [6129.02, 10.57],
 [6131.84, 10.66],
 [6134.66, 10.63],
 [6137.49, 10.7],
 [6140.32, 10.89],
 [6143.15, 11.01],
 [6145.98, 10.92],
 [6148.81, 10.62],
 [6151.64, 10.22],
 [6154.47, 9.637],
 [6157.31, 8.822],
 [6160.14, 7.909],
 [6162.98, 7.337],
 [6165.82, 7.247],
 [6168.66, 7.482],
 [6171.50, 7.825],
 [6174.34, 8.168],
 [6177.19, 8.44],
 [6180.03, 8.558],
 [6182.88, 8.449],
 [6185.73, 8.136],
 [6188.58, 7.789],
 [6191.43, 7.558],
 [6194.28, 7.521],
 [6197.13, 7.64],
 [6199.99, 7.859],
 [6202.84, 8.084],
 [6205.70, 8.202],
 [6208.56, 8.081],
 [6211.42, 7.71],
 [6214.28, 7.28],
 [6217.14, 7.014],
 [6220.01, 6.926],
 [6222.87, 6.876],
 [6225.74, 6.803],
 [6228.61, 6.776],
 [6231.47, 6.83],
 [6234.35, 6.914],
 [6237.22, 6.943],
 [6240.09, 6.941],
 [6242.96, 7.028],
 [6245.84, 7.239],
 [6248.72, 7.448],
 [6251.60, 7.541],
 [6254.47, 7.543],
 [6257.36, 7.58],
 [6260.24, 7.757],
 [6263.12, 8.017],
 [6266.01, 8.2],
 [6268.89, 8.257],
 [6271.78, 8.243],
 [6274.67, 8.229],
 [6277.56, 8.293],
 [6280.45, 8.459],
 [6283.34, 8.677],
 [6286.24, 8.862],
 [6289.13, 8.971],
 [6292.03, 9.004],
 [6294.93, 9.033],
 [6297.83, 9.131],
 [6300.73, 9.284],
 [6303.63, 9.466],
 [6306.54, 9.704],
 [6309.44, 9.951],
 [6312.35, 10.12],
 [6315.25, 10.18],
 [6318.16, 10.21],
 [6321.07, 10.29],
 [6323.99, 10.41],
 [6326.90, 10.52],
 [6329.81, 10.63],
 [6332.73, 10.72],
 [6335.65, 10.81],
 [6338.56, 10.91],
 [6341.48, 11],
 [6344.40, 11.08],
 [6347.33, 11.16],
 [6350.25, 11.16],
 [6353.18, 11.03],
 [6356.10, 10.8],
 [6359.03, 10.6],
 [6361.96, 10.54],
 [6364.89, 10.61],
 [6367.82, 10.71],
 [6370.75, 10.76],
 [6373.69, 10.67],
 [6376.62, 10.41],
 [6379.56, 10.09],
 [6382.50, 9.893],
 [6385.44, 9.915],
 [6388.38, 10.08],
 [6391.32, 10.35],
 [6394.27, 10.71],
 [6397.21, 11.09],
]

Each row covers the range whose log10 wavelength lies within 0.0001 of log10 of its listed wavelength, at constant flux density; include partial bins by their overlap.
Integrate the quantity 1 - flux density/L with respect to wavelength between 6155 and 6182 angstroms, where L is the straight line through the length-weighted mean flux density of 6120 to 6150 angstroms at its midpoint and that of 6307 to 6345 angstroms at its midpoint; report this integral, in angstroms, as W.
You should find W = 6.4 angstroms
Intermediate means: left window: 10.6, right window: 10.5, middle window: 8.04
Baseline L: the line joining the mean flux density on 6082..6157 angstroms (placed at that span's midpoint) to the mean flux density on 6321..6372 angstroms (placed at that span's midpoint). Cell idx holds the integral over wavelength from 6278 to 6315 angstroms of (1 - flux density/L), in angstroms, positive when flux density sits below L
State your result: 5.0 angstroms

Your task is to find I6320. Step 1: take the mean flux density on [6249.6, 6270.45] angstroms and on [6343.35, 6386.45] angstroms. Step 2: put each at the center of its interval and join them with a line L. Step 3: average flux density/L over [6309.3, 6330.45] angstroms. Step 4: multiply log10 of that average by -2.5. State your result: -0.10 mag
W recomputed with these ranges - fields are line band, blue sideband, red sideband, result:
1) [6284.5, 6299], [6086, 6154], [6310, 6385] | 2.1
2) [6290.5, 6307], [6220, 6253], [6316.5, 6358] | 0.2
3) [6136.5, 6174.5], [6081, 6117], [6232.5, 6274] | 0.3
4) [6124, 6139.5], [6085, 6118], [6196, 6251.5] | -1.7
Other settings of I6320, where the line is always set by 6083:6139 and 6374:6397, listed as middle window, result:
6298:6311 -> 0.08 mag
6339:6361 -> -0.07 mag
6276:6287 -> 0.20 mag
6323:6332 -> -0.03 mag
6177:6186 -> 0.22 mag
